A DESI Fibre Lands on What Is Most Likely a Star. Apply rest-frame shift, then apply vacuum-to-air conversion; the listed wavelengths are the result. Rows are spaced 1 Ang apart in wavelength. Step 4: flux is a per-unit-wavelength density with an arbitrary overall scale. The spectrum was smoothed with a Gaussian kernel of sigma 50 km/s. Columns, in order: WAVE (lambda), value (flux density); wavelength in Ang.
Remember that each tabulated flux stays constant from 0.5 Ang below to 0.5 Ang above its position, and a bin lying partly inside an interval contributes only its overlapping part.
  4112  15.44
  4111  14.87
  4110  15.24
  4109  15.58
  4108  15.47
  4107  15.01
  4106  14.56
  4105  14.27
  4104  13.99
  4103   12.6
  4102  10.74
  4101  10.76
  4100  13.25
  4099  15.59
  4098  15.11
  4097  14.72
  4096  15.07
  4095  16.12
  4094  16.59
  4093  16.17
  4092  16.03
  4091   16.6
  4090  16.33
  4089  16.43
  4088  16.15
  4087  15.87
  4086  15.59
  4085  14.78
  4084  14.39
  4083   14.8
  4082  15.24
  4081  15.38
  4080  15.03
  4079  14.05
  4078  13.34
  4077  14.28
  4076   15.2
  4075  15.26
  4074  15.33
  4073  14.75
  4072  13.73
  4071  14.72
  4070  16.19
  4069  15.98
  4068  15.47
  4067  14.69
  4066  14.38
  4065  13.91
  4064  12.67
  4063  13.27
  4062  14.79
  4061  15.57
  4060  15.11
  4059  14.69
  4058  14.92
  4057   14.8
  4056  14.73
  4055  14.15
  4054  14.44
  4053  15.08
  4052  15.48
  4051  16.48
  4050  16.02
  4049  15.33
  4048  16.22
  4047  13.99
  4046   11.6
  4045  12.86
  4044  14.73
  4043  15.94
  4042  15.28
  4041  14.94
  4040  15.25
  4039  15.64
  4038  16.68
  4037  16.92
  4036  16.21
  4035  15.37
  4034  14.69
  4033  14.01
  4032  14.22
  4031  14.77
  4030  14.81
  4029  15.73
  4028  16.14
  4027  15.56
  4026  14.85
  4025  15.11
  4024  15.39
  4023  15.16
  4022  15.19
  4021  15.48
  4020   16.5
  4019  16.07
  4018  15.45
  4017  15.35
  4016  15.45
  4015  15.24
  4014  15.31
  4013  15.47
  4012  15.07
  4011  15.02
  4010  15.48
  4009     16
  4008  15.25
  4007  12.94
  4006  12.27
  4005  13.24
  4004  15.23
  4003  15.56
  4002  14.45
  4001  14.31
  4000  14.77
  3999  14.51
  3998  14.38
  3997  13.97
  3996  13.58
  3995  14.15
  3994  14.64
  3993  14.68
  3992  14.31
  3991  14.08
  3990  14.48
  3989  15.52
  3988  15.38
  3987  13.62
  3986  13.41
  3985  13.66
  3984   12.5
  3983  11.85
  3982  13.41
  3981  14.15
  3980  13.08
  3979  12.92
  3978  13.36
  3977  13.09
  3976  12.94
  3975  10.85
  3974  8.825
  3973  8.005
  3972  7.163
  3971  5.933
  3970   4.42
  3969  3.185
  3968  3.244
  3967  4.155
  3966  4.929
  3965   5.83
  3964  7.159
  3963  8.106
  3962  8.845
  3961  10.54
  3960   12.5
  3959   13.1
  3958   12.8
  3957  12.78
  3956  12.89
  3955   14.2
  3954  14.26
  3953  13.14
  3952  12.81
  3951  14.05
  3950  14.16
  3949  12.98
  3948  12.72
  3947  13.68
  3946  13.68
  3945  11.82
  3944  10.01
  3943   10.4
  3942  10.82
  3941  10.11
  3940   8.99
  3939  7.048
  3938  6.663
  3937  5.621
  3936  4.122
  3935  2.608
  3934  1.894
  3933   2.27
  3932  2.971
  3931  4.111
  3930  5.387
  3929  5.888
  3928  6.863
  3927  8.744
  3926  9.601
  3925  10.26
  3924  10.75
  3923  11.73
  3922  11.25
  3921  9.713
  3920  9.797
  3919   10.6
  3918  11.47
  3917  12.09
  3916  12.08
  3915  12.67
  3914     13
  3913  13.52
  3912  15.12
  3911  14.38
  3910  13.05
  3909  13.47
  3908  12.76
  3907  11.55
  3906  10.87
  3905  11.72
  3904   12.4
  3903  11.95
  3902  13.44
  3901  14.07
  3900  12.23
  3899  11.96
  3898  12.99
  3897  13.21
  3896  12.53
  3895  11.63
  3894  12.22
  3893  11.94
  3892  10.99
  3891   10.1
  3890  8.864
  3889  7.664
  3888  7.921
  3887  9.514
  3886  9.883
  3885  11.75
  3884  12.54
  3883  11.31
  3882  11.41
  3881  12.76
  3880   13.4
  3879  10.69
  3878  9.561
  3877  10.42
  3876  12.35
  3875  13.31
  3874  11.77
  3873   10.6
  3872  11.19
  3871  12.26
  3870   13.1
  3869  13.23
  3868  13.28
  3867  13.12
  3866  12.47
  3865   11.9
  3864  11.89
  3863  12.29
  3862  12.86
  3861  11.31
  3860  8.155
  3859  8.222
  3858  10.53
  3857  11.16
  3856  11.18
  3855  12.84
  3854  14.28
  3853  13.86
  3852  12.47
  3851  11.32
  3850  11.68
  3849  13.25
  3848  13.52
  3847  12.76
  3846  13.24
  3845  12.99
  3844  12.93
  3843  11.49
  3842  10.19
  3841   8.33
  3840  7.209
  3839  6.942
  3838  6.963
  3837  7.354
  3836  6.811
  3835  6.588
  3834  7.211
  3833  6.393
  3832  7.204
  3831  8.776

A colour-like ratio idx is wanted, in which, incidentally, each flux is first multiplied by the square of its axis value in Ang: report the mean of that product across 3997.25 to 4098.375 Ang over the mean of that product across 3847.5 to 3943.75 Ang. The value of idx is 1.5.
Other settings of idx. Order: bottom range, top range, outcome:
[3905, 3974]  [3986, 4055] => 1.61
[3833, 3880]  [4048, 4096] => 1.52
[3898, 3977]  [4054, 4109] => 1.59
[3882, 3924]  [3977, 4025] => 1.30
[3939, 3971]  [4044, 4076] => 1.51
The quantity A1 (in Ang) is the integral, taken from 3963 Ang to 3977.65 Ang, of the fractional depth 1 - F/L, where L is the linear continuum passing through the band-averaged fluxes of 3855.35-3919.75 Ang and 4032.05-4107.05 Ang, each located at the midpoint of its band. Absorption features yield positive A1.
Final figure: 6.6 Ang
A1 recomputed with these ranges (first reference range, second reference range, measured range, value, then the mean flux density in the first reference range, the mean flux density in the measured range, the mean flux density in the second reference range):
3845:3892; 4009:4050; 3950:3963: 1.0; 11.6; 12.5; 15.2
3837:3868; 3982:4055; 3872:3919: 1.6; 11.3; 11.8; 14.8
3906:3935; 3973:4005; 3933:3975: 8.7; 9.78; 9.21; 13.6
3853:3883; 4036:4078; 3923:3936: 6.8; 11.8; 6.1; 14.9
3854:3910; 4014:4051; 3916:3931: 3.7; 11.6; 9.48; 15.2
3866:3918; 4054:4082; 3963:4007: 5.6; 12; 11.7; 14.7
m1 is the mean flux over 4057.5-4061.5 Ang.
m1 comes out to 15.1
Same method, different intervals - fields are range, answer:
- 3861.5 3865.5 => 12.2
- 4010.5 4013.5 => 15.2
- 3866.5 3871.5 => 13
